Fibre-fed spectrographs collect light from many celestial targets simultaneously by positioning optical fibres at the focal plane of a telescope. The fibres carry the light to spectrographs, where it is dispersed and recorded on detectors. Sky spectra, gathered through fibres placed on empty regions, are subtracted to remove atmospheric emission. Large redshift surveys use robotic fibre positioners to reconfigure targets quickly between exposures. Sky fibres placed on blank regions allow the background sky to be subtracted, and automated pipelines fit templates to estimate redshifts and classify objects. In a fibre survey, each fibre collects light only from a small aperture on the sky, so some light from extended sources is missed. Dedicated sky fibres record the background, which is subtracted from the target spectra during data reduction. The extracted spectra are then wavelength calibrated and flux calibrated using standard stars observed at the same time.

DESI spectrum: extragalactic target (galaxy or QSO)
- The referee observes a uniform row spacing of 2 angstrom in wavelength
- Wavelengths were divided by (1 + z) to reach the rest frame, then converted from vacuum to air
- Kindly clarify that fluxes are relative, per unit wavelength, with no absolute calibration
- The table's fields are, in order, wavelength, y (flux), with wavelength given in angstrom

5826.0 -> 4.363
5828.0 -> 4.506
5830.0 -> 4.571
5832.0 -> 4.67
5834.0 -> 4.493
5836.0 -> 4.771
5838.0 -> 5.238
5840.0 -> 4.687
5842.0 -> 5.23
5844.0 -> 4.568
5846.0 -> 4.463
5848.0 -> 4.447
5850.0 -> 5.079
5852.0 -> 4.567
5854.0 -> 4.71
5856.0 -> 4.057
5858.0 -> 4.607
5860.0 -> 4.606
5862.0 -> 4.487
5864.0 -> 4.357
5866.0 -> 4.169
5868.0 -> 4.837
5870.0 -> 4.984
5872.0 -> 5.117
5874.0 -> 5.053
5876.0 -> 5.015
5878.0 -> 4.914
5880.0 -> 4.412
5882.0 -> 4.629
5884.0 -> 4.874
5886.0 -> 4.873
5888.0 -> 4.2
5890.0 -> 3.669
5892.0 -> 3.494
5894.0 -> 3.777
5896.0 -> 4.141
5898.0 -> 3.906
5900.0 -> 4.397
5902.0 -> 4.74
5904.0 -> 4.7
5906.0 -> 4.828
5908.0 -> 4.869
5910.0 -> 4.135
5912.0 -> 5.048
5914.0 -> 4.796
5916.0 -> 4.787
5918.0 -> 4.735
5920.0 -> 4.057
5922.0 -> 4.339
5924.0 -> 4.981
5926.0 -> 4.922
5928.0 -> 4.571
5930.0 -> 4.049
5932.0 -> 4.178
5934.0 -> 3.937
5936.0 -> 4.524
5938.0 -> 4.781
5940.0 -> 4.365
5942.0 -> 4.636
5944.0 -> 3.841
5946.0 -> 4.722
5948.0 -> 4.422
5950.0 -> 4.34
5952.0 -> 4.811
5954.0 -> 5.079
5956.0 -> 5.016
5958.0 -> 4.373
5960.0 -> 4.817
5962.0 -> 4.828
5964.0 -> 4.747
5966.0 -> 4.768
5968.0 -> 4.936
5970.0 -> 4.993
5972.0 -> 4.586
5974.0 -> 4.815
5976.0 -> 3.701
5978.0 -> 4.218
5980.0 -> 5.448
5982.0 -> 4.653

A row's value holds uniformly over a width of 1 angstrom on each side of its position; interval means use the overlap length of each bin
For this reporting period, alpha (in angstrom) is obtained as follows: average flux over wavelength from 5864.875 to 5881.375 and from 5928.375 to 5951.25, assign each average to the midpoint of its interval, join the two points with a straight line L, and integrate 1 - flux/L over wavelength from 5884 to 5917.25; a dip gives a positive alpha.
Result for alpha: 1.45 angstrom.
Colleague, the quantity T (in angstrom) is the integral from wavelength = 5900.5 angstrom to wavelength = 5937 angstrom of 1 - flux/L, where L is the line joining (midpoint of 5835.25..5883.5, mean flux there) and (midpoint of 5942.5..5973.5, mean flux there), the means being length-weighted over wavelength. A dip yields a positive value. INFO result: 1.0 angstrom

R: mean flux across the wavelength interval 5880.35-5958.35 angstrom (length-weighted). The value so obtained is 4.48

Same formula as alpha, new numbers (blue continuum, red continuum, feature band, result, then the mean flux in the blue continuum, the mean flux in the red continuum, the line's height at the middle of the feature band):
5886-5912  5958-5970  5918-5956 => 0.8 angstrom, 4.29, 4.8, 4.59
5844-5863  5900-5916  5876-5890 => 0.1 angstrom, 4.56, 4.71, 4.64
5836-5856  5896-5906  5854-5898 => 1.0 angstrom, 4.74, 4.45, 4.58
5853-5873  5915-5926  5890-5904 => 1.6 angstrom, 4.59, 4.61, 4.6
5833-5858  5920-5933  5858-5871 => 0.2 angstrom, 4.69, 4.47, 4.64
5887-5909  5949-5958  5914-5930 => -0.5 angstrom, 4.25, 4.76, 4.47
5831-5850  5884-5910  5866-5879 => -1.2 angstrom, 4.75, 4.32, 4.5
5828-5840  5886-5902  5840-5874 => -1.5 angstrom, 4.72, 4.05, 4.46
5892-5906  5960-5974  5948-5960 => 0.0 angstrom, 4.26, 4.81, 4.71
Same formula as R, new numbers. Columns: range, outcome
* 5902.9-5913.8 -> 4.72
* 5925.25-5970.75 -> 4.59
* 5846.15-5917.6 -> 4.55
